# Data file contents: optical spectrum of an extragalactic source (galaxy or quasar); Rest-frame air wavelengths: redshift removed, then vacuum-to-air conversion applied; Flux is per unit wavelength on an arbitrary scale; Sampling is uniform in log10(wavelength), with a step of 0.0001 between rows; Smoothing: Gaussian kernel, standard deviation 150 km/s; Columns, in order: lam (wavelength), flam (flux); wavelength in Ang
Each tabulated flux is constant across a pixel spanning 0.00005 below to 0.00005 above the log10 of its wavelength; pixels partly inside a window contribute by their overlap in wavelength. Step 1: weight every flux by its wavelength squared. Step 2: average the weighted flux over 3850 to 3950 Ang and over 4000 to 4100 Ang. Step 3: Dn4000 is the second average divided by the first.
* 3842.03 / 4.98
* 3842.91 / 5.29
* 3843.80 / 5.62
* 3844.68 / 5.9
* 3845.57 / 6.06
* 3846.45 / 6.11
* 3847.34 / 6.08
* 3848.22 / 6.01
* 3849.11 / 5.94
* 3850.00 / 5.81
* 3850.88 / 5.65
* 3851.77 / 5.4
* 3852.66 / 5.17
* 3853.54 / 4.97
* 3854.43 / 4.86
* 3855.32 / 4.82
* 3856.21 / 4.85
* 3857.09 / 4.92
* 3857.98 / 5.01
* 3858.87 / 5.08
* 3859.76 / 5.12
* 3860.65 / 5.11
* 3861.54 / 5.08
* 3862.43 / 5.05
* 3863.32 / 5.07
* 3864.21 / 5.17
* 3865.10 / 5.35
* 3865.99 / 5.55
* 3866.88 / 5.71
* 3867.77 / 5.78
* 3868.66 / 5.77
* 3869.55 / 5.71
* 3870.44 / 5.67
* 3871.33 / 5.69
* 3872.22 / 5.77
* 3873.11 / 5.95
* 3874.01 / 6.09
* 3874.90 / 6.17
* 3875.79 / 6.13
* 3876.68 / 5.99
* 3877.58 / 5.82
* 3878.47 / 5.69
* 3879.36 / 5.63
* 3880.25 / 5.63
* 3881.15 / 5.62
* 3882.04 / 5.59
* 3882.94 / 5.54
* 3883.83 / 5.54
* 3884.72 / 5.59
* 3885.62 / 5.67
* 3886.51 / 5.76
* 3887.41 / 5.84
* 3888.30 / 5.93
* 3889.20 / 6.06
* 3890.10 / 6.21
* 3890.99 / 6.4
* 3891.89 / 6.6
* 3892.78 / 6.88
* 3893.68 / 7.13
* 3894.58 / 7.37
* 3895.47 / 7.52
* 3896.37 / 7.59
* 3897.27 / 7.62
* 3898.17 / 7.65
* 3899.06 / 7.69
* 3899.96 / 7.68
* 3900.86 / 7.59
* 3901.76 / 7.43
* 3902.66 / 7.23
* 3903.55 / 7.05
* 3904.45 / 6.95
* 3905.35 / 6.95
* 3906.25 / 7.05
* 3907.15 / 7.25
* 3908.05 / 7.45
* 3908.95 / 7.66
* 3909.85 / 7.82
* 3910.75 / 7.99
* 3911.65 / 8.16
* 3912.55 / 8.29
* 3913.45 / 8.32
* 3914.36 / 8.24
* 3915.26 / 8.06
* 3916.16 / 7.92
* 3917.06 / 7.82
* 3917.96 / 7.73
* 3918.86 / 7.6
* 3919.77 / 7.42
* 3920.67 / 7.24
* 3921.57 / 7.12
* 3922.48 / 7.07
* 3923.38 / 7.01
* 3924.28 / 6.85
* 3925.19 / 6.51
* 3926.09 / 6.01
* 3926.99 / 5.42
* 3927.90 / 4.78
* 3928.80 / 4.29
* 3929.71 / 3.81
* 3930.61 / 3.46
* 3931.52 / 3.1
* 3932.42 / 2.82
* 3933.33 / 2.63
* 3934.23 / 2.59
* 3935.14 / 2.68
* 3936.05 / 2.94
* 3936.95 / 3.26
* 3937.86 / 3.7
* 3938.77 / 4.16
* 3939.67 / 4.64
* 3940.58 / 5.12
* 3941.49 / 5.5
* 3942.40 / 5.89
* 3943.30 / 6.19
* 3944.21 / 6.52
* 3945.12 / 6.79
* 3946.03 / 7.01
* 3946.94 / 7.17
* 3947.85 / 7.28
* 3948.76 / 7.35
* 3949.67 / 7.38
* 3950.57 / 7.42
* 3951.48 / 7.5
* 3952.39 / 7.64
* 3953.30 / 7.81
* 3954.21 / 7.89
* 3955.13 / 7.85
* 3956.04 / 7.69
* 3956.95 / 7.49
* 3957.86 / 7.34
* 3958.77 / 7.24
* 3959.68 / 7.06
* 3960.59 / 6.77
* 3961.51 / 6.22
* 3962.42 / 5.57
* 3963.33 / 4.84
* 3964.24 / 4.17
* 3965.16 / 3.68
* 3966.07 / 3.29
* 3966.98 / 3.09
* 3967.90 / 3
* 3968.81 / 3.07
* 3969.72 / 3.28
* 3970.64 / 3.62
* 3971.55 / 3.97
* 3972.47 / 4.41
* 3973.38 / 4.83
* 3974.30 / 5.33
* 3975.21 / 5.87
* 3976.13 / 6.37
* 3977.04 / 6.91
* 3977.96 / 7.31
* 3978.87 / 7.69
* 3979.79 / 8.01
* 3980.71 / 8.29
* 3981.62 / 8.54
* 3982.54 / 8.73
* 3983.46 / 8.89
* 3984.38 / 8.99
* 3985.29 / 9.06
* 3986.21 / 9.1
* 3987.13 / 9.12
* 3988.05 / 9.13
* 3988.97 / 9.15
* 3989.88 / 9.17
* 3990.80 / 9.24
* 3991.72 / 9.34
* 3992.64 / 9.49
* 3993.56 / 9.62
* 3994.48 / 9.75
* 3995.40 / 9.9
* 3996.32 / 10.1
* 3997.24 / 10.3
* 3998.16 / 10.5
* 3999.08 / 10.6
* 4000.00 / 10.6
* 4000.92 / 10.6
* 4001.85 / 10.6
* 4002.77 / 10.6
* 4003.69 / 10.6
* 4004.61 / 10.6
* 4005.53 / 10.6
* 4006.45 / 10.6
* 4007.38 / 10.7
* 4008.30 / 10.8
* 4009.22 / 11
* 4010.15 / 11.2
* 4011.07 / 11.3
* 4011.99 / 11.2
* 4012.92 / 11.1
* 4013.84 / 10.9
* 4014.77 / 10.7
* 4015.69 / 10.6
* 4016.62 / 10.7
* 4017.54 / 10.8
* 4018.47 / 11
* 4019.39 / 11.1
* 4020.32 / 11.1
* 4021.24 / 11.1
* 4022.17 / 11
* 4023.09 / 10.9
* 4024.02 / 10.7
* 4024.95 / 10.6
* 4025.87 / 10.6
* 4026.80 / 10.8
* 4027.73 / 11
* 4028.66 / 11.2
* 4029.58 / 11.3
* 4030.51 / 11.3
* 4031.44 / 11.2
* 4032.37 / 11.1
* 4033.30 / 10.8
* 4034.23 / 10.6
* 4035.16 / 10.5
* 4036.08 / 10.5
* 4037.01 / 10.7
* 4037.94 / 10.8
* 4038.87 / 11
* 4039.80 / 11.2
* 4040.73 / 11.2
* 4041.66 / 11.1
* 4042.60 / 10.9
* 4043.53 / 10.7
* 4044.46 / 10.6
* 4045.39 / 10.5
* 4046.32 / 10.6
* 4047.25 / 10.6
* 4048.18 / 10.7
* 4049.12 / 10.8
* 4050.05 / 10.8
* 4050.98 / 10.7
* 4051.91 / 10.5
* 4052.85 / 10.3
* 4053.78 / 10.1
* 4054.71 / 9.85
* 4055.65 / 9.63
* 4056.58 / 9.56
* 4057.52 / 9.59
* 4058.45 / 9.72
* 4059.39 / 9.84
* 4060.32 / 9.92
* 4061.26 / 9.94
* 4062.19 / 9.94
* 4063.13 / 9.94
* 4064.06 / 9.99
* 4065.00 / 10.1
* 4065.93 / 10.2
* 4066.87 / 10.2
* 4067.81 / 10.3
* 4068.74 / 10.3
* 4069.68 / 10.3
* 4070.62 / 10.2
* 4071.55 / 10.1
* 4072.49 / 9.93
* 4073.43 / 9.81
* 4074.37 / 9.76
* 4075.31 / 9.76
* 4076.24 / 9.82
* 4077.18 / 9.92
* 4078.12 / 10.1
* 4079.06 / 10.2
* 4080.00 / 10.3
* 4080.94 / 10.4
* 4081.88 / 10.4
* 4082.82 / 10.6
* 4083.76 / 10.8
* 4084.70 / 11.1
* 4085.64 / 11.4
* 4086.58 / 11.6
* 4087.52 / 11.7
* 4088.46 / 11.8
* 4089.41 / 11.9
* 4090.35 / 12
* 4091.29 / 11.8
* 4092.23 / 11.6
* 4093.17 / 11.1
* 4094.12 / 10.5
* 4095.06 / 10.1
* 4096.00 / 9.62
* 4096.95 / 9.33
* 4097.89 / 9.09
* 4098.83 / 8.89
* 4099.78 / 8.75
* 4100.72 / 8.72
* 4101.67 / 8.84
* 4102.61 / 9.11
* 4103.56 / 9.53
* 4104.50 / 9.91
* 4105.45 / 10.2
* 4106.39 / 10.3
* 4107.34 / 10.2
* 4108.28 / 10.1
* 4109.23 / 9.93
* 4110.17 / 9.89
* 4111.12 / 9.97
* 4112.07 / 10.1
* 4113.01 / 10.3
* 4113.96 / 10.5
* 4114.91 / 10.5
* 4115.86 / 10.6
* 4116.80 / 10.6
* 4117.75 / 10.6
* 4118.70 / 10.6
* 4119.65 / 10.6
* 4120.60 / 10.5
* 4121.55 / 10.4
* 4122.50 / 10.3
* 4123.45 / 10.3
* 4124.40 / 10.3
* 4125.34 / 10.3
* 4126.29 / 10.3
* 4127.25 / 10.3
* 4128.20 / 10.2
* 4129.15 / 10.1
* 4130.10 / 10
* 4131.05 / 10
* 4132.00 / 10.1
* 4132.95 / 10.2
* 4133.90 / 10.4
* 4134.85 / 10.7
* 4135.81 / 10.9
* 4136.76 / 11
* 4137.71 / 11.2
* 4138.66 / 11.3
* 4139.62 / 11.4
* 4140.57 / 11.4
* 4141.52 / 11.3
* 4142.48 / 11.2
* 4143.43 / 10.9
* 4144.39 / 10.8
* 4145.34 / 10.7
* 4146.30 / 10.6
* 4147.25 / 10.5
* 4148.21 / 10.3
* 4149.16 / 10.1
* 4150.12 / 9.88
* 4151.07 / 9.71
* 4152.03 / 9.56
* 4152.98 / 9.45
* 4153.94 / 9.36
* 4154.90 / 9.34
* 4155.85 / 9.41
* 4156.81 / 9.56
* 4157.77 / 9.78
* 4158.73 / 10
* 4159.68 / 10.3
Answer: 1.9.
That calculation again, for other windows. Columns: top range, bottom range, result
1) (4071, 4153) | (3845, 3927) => 1.82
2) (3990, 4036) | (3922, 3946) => 2.31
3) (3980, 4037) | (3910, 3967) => 1.76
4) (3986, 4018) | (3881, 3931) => 1.59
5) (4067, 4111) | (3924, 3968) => 2.00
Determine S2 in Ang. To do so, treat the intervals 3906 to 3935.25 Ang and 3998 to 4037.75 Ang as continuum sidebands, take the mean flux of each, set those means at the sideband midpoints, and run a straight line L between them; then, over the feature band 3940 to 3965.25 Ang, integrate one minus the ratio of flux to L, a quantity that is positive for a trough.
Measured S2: 3.6 Ang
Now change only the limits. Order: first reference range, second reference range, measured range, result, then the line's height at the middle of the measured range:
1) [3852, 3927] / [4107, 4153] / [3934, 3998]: 8.7 Ang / 7.7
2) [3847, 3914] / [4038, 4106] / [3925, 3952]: 8.5 Ang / 7.46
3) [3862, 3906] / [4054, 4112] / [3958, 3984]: 7.3 Ang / 7.97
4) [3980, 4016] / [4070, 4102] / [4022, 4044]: -1.6 Ang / 10.2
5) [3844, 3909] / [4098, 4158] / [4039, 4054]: -3.2 Ang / 8.86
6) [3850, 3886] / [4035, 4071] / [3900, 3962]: 5.6 Ang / 7.14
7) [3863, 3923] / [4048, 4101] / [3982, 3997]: -1.2 Ang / 8.6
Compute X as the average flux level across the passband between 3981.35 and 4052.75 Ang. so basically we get 10.5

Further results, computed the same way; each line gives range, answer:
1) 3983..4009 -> 9.93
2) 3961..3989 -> 6.2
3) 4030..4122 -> 10.4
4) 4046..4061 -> 10.2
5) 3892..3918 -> 7.58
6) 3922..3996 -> 6.31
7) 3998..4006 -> 10.6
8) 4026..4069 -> 10.5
